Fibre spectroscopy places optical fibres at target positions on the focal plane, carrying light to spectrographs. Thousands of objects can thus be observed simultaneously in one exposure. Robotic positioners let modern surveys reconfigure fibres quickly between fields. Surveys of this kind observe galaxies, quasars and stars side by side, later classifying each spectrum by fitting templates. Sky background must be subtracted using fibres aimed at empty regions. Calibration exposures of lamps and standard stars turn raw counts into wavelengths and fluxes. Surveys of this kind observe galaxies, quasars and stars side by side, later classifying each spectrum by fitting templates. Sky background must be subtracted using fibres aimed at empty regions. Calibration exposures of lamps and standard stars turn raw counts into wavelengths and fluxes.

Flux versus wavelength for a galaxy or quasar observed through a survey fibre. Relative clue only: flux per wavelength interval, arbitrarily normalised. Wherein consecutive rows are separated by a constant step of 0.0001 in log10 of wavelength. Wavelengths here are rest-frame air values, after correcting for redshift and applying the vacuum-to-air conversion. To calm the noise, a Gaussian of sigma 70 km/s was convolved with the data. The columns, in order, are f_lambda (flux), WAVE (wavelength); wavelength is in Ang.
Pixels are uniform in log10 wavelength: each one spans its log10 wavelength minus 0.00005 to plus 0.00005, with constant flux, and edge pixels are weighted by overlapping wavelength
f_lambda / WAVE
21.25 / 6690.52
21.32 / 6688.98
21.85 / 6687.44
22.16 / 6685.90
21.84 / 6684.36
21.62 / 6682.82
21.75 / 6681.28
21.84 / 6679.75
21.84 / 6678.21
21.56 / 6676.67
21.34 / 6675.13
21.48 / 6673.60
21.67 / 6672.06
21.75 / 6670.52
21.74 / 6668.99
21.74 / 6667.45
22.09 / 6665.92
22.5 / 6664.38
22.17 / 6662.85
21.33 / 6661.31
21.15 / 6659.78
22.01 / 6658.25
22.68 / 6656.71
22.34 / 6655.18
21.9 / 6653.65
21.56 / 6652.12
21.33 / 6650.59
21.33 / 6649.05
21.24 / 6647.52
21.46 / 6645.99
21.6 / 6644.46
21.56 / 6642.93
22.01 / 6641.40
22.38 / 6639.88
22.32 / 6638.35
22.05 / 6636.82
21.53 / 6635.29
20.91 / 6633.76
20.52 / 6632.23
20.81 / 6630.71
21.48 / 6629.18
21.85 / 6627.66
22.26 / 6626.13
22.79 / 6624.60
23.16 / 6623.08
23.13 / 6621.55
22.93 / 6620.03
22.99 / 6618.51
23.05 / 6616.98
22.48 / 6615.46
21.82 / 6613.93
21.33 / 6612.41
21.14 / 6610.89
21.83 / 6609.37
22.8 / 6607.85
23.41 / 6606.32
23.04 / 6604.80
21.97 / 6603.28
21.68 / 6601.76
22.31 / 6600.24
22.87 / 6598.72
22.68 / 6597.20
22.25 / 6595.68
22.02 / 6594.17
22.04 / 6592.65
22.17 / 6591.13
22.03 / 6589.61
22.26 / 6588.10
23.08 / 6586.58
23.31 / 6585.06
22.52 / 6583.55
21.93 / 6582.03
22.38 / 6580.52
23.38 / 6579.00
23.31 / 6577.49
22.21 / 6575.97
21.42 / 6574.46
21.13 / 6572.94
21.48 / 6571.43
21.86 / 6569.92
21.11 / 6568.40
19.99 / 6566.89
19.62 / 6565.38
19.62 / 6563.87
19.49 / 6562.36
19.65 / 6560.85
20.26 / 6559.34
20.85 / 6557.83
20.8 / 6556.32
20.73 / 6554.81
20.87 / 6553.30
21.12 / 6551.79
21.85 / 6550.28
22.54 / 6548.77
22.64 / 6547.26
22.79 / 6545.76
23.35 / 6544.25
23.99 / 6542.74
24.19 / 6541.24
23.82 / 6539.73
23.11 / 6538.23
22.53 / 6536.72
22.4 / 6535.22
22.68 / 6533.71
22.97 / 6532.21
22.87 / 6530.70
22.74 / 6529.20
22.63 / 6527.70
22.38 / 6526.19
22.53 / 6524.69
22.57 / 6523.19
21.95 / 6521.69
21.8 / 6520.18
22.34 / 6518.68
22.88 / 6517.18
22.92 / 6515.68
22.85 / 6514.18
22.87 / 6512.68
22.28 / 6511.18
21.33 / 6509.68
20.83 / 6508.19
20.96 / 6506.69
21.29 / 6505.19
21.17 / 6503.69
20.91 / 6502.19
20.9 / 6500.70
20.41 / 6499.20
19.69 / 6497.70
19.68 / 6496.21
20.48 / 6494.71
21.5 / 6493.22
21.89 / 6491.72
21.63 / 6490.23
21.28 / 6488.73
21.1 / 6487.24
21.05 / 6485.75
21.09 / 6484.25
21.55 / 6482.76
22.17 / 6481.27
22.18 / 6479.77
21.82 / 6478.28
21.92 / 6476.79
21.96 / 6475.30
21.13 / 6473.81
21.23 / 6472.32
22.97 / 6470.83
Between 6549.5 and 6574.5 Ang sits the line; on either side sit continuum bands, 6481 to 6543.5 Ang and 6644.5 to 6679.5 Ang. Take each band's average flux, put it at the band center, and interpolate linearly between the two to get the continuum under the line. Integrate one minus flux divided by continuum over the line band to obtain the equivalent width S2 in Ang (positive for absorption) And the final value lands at 1.4 Ang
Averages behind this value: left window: 22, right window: 21.7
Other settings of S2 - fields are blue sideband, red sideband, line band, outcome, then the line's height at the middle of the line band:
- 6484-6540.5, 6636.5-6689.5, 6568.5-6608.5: -1.0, 21.8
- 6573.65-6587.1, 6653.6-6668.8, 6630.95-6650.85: 0.5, 22.1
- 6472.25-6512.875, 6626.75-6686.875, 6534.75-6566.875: -0.4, 21.4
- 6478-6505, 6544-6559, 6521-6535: -0.7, 21.4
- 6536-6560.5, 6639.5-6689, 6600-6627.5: -0.6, 21.9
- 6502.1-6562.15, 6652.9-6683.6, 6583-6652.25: -0.6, 21.9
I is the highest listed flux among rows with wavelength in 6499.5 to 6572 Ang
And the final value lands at 24.19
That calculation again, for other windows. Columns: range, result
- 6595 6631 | 23.41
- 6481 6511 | 22.17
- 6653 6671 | 22.68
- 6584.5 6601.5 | 23.31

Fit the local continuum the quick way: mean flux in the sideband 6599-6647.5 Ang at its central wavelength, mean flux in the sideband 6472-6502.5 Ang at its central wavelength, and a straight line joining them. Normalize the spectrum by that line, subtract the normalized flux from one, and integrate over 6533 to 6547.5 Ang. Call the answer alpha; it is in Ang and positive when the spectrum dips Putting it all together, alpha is -1.1 Ang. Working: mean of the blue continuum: 21.2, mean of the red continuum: 22.1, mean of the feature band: 23.2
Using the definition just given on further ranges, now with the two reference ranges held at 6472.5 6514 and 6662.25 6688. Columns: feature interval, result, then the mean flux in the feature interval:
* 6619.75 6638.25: -0.2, 21.9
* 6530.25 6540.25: -0.7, 22.9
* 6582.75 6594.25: -0.5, 22.4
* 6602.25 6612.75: -0.3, 22.2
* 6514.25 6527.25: -0.6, 22.4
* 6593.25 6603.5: -0.3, 22.3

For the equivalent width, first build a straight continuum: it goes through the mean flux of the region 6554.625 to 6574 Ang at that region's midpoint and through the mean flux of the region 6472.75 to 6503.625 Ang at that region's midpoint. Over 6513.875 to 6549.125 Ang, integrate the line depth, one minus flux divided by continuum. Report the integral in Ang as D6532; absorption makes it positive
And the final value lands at -3.4 Ang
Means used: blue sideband 21.2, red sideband 20.5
